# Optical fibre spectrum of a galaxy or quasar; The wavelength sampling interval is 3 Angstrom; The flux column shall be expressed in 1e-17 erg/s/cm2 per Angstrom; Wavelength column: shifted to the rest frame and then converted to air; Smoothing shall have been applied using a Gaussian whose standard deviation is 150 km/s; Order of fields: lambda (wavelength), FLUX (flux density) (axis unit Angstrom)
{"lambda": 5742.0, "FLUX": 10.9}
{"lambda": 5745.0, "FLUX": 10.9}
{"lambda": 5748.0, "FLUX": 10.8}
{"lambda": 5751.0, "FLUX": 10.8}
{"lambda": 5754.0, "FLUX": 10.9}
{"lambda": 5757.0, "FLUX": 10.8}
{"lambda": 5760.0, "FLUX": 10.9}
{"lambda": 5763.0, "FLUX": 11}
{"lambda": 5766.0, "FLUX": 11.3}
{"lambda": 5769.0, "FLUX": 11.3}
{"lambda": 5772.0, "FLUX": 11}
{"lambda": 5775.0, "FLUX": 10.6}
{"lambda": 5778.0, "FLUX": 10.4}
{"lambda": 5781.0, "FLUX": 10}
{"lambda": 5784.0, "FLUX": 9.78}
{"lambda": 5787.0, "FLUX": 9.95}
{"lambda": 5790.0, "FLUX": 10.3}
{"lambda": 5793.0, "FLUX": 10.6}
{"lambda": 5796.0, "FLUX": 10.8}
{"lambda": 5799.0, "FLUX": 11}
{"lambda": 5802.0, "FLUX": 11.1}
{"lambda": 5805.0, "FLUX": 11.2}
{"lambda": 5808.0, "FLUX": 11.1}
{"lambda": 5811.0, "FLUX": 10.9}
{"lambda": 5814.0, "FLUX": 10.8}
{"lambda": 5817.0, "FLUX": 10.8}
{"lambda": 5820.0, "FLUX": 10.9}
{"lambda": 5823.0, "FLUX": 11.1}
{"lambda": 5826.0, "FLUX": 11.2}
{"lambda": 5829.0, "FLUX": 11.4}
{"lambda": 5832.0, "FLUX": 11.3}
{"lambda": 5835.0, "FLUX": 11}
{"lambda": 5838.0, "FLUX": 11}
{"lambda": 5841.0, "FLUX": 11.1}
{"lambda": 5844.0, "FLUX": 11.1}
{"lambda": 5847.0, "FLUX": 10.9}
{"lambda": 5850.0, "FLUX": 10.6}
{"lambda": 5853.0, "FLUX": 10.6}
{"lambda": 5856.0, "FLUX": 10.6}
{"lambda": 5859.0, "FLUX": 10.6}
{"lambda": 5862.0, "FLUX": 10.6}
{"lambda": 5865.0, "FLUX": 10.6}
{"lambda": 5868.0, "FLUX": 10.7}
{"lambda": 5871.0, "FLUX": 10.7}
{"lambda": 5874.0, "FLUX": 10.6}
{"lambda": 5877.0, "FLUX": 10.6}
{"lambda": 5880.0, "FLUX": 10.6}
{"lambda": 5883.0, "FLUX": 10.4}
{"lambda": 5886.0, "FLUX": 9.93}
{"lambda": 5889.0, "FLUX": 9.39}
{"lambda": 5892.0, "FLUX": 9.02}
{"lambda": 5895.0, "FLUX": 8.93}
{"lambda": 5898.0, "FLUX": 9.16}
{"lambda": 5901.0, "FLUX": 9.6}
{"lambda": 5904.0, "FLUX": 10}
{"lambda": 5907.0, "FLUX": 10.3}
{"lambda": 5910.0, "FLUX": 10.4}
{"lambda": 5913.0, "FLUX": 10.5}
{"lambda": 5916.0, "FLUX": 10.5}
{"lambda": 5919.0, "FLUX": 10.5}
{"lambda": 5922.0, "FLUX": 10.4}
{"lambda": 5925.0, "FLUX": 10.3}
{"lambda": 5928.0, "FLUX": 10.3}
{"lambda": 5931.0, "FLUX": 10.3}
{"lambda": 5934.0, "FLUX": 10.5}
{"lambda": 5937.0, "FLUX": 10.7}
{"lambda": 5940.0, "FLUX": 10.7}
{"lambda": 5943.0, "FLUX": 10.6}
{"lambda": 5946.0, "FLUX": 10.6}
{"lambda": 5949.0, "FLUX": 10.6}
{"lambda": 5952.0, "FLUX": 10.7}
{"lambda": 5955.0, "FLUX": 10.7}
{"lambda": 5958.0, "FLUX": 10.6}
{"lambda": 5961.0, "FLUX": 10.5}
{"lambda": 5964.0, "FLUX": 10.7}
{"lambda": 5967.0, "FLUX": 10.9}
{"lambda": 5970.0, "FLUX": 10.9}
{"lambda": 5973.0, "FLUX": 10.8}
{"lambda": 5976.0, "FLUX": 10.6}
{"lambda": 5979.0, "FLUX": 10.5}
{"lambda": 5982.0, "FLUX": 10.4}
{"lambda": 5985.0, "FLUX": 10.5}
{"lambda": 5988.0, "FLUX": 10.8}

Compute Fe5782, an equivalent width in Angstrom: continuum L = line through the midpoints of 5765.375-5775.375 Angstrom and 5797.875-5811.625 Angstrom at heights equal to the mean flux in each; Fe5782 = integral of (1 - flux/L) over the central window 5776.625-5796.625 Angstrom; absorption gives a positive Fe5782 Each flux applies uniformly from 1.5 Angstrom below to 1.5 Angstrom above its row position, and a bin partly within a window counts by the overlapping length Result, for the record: 1.5 Angstrom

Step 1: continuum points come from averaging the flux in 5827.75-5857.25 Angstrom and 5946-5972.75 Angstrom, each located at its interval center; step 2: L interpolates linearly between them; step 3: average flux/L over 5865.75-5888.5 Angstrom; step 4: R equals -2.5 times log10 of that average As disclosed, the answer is 0.04 mag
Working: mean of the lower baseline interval 11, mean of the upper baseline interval 10.7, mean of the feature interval 10.5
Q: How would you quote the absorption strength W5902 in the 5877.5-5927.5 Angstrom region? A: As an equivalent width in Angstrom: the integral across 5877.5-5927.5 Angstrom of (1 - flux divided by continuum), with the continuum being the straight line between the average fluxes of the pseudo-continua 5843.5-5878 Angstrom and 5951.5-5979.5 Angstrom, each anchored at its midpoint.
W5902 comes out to 3.1 Angstrom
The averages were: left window 10.7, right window 10.7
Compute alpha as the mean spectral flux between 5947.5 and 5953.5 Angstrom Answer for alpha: 10.6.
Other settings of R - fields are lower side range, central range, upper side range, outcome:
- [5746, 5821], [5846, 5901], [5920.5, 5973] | 0.05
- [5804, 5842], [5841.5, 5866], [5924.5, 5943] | 0.02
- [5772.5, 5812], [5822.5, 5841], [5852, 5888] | -0.06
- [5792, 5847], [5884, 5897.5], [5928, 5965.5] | 0.15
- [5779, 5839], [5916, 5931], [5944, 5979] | 0.03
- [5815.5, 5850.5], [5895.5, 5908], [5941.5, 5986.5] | 0.12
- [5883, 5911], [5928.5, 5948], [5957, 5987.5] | -0.04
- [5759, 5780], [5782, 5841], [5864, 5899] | -0.03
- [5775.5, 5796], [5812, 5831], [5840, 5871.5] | -0.06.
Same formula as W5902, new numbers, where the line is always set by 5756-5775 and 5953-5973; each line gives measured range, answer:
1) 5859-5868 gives 0.21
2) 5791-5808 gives 0.05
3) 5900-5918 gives 0.94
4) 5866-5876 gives 0.19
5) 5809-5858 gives -0.16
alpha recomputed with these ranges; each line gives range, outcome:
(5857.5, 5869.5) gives 10.6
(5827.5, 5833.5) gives 11.4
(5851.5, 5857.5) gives 10.6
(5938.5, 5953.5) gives 10.6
